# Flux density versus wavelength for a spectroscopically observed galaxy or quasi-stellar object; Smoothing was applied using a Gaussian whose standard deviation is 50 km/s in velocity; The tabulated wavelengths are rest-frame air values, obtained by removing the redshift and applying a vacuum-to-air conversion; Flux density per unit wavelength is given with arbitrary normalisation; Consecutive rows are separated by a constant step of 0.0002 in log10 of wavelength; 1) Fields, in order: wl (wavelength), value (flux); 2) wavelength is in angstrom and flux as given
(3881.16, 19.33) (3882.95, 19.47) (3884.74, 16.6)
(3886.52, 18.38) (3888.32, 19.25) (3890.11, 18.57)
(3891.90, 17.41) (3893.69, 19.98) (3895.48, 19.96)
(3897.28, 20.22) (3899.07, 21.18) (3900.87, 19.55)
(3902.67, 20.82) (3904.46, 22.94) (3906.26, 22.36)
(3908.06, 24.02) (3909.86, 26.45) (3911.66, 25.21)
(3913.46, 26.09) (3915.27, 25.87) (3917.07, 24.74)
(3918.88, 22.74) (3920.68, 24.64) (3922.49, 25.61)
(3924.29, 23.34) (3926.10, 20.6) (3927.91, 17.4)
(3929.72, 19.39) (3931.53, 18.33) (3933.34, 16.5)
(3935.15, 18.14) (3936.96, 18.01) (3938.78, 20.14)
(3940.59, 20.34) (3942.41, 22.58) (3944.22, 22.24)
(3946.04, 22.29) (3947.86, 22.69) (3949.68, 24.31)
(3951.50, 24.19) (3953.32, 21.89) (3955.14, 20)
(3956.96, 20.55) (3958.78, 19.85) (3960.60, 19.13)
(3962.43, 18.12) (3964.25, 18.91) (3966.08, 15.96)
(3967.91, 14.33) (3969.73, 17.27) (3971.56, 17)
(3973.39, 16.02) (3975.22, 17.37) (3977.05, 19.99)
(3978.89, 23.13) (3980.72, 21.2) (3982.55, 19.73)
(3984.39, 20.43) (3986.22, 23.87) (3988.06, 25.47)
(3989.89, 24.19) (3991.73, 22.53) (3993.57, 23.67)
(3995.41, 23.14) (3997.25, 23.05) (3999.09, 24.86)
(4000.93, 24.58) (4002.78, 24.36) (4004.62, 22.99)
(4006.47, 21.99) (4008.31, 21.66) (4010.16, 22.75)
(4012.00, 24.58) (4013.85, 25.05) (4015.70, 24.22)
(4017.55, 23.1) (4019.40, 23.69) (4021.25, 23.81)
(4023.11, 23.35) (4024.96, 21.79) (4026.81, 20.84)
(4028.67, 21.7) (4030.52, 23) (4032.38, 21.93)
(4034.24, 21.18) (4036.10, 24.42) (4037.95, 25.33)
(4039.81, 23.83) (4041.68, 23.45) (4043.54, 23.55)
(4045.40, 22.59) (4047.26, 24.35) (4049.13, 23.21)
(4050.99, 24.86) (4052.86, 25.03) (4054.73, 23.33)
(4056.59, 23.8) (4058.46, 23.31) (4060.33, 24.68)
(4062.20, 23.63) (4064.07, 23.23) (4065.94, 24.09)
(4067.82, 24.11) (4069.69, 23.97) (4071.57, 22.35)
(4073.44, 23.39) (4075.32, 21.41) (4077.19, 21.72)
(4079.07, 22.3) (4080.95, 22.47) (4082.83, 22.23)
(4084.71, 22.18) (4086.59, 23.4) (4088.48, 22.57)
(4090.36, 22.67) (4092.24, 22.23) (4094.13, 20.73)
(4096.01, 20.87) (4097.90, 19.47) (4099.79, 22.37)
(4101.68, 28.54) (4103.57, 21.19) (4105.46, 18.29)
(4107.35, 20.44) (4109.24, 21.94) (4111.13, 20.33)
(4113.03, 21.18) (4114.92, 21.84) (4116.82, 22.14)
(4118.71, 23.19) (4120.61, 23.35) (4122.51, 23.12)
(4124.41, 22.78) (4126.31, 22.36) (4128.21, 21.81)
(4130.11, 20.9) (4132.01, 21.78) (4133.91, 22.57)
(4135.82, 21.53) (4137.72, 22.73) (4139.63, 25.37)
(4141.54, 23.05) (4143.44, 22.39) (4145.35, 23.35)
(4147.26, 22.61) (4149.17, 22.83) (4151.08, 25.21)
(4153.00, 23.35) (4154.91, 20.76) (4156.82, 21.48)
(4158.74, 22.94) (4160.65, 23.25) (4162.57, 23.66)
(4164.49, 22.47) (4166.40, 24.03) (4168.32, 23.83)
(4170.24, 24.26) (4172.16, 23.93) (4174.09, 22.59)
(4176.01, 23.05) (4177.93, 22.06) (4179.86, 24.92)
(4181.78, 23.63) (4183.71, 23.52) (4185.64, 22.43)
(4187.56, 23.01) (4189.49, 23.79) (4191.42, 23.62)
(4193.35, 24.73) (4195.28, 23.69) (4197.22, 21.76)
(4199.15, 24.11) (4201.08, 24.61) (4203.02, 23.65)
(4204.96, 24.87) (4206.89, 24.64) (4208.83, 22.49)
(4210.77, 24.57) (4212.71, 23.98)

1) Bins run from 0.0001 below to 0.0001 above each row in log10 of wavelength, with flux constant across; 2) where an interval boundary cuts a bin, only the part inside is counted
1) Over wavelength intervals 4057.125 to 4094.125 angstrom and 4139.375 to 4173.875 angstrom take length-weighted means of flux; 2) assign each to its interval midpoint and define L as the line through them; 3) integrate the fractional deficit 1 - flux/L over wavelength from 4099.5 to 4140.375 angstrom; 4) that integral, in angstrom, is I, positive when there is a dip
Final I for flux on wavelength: 1.45 angstrom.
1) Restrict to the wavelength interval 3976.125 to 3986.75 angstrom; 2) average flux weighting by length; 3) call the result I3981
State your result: 21.3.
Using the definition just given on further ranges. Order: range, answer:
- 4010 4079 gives 23.4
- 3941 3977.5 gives 19.7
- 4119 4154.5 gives 22.8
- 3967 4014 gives 21.7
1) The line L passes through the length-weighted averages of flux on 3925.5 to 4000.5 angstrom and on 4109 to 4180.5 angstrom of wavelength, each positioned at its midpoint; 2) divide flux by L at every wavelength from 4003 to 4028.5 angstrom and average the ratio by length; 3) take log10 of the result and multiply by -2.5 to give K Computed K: -0.09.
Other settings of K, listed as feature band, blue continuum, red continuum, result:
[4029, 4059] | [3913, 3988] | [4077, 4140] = -0.10 mag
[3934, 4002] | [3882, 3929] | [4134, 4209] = 0.06 mag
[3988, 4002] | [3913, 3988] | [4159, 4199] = -0.13 mag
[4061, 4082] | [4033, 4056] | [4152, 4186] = 0.03 mag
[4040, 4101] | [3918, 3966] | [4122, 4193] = -0.04 mag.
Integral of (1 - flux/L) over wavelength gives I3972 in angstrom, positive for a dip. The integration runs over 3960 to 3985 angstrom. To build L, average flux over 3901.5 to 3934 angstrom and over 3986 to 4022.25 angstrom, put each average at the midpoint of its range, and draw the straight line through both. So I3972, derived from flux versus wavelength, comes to 5.2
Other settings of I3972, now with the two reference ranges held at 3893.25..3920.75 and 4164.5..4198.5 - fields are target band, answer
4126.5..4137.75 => 0.7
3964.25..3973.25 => 2.6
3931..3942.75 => 2.0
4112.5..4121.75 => 0.4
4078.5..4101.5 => 1.1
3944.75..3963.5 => 1.4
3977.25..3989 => 0.5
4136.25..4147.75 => 0.1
